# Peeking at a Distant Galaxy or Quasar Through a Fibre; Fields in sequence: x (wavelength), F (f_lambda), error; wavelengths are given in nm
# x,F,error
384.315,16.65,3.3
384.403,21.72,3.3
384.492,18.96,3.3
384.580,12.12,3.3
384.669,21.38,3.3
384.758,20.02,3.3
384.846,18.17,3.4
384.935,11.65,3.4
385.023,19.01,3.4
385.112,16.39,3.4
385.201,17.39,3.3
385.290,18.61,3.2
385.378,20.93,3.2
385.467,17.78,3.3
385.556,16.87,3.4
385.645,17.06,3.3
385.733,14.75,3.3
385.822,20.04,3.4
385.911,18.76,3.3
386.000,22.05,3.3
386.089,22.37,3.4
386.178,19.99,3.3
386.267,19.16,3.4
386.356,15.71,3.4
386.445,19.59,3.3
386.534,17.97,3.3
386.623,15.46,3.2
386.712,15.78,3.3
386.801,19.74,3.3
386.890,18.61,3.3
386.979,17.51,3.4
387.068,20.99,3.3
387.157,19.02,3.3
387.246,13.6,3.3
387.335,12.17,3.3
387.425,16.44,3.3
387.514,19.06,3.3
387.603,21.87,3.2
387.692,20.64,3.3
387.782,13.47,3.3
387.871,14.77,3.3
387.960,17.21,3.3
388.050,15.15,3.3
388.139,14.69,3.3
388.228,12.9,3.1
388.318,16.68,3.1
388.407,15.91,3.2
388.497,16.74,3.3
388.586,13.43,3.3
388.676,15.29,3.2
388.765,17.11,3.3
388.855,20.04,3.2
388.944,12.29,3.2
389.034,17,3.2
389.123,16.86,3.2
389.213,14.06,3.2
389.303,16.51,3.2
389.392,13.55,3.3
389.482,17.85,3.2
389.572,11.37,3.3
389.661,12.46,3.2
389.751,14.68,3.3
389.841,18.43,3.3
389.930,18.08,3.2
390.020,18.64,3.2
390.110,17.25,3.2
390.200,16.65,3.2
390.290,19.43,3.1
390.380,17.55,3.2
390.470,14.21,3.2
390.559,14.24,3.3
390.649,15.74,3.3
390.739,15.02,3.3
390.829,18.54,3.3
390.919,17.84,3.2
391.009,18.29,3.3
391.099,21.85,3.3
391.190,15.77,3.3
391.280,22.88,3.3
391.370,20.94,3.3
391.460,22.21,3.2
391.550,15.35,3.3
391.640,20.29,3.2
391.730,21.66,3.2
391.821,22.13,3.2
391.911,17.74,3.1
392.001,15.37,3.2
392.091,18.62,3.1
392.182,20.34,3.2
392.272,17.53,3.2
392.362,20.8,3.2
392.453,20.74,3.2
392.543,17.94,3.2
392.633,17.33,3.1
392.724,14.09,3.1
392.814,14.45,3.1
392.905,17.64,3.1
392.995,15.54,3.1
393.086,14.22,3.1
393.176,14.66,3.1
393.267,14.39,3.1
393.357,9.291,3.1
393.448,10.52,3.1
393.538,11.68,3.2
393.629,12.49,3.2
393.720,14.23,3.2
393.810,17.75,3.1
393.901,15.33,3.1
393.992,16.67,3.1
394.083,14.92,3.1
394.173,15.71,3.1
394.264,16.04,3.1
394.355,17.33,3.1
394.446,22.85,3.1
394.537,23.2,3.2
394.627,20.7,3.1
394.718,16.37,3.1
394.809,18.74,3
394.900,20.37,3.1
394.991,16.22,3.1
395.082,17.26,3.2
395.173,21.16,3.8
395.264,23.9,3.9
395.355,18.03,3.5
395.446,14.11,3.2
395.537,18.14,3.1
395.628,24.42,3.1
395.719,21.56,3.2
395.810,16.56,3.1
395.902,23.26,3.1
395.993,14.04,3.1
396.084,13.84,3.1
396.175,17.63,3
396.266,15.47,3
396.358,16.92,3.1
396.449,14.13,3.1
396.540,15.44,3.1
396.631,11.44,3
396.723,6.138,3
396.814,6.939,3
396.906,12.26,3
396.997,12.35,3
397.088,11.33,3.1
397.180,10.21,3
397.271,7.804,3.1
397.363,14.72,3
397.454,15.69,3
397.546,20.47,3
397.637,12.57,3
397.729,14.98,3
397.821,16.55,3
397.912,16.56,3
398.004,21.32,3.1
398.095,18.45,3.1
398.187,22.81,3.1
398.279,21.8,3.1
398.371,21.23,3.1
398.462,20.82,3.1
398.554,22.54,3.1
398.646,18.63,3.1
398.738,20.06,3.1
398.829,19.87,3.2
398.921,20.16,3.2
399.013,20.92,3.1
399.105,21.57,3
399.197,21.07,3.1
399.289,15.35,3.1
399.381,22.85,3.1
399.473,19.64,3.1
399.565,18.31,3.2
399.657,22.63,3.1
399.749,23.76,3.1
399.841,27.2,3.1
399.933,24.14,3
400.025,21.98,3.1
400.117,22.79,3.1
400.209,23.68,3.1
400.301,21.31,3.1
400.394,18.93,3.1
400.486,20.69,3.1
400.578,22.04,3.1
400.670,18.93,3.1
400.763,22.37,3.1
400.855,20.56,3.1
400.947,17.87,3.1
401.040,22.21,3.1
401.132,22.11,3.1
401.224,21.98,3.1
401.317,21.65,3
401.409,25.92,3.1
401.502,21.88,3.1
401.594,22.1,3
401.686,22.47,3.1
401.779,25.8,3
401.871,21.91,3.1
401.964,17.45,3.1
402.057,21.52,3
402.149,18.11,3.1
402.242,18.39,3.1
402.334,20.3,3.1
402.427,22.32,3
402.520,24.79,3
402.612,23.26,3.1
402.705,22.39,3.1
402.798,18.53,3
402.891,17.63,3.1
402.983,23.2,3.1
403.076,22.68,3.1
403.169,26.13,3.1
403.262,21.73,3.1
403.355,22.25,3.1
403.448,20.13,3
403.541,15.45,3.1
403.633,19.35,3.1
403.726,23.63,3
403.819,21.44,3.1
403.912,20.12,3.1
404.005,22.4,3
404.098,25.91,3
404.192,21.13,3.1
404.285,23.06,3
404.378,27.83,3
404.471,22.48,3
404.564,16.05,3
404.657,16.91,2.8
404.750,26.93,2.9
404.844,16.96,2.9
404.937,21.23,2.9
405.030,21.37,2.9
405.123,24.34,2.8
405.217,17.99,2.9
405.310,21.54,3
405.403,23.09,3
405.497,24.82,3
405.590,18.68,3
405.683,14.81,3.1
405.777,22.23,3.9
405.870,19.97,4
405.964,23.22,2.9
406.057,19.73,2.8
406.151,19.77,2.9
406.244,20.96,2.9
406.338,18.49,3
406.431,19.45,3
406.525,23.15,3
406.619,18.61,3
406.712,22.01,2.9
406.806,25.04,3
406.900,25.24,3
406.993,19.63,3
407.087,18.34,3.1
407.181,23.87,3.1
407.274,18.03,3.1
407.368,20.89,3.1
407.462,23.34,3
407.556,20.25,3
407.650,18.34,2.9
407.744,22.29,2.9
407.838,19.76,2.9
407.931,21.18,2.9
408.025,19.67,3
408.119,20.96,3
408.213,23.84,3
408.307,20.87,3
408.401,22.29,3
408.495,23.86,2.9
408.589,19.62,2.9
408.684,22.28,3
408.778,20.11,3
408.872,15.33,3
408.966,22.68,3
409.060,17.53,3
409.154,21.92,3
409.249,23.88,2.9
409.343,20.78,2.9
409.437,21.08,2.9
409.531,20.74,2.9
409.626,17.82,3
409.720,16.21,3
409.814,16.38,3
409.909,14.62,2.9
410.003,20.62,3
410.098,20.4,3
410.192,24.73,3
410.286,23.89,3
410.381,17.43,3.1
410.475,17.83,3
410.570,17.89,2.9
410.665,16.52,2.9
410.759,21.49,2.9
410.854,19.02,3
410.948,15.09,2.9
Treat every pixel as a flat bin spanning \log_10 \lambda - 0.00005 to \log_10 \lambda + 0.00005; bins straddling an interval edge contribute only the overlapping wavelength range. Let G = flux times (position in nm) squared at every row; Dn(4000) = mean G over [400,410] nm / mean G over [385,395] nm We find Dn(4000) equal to 1.32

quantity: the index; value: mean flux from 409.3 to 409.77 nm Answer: 19.3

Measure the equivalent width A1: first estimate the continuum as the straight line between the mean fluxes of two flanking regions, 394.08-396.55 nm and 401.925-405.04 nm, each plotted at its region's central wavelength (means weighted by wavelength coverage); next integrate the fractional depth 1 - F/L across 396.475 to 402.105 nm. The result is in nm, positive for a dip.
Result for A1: 0.19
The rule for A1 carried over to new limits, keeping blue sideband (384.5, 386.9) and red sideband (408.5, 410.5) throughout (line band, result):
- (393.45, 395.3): 0.13 nm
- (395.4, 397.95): 0.55 nm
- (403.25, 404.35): -0.11 nm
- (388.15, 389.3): 0.16 nm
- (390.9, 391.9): -0.08 nm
